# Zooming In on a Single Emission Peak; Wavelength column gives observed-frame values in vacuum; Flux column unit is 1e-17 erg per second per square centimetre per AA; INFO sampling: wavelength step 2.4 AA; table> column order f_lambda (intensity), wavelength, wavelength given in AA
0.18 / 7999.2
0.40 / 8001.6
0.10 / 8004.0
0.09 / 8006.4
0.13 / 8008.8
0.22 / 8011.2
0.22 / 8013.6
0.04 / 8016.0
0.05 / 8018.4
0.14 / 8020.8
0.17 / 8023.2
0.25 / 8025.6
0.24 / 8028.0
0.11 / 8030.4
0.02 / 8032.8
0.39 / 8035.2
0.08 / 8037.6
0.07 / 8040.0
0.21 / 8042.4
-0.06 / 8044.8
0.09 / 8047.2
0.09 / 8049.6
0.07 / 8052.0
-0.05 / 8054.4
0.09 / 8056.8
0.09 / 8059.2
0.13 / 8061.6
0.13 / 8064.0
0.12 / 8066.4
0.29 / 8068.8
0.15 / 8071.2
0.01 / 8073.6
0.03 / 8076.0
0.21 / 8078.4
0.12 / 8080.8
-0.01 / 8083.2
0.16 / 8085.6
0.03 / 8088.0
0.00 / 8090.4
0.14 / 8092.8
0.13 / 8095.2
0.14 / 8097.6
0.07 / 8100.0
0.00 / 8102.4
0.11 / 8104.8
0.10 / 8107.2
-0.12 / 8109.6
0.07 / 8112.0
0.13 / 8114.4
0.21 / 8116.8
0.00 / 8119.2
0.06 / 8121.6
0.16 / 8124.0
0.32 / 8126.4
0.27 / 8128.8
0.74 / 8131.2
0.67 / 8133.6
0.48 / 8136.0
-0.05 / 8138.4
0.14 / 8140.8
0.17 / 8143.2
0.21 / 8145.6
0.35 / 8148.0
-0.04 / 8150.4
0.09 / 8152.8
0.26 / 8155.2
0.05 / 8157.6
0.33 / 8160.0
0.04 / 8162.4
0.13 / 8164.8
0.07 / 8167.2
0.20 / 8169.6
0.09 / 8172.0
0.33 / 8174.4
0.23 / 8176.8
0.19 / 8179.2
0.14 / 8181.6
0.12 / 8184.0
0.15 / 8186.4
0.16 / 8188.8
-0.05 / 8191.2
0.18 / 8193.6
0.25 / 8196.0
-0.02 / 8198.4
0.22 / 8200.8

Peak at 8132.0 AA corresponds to H-gamma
